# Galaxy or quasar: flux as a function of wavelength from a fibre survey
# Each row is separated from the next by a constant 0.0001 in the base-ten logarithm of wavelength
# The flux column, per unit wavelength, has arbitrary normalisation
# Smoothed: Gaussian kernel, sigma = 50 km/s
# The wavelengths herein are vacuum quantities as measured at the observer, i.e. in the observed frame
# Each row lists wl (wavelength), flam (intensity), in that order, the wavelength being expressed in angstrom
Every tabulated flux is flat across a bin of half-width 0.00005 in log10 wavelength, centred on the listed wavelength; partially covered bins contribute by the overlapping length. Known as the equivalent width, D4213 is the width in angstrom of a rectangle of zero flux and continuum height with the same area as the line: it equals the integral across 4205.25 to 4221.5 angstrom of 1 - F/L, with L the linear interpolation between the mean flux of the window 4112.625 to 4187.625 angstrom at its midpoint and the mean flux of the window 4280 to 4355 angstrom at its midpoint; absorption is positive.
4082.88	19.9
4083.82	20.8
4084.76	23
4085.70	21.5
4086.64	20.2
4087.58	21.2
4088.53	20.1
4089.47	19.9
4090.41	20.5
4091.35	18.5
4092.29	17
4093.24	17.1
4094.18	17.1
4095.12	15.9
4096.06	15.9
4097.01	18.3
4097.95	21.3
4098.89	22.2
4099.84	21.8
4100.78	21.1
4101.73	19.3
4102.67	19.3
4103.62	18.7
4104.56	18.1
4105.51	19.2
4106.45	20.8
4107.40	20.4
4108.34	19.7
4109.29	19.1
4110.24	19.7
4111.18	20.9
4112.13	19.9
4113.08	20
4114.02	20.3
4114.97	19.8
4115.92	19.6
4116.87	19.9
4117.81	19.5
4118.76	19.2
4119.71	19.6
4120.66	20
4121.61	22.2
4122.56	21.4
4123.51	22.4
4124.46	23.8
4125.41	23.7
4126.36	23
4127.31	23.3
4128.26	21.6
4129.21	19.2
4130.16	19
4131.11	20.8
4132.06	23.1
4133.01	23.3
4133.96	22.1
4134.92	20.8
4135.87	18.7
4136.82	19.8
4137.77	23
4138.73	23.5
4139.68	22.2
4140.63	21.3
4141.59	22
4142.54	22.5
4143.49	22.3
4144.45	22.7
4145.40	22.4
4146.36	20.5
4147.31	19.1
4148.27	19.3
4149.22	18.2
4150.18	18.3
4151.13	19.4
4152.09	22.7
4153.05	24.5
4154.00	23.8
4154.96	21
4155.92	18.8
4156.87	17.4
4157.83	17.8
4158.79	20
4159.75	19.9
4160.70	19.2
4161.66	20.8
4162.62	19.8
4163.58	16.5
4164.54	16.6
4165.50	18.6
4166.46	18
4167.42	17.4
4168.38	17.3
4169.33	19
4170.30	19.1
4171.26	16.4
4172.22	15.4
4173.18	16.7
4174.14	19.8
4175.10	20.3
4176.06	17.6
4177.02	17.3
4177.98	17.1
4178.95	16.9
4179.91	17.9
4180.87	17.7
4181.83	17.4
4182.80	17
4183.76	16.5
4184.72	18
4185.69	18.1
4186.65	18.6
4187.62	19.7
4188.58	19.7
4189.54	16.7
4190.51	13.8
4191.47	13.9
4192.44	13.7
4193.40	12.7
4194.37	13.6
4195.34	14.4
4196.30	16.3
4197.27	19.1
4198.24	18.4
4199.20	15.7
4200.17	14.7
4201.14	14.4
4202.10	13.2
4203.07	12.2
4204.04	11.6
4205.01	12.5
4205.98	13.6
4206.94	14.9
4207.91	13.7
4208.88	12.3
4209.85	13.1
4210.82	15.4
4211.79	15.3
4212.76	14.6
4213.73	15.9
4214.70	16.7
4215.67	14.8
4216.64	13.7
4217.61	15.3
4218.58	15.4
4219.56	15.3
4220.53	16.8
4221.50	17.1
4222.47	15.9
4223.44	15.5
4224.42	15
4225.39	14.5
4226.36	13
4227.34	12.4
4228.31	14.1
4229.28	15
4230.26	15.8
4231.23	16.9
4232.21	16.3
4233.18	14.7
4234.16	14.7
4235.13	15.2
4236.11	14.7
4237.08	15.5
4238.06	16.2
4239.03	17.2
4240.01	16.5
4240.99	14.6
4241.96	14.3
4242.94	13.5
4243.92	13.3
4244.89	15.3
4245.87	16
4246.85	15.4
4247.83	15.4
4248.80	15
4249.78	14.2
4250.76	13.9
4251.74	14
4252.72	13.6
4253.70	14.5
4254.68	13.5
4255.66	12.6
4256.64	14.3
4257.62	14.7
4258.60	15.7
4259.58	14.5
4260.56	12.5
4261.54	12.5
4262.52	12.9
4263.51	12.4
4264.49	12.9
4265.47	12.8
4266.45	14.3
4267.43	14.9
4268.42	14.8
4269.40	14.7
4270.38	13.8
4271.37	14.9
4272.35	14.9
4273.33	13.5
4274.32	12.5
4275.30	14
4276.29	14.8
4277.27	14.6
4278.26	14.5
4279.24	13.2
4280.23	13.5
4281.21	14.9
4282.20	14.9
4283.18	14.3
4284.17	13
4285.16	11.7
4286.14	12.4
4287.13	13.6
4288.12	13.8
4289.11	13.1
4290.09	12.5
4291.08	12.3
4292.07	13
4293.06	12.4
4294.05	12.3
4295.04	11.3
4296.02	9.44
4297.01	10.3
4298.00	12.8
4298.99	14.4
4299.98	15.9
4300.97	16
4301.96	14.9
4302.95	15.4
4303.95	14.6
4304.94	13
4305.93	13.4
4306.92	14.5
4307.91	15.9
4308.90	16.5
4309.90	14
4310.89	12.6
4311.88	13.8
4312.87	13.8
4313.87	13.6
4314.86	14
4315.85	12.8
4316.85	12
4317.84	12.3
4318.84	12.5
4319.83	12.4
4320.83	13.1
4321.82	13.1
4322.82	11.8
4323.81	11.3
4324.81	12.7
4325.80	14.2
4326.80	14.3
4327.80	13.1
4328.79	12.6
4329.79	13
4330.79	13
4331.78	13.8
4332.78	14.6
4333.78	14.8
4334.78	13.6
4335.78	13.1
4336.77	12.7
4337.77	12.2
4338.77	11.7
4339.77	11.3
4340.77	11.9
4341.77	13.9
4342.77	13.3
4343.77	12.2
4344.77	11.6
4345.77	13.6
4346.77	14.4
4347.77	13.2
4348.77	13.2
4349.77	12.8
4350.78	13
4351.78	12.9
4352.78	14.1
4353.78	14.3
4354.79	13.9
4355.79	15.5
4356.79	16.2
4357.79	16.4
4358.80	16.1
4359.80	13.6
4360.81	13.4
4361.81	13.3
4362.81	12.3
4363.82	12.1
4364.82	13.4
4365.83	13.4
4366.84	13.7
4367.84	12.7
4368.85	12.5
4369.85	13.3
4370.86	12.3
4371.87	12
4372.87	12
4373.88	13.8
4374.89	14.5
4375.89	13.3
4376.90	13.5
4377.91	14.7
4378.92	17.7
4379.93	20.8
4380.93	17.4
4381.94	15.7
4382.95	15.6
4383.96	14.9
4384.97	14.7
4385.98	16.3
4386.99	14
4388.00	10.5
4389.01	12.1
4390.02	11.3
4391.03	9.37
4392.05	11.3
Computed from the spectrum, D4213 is 2.36 angstrom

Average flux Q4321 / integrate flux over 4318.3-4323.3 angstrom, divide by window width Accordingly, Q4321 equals 12.6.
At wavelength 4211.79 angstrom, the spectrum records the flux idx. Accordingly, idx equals 15.3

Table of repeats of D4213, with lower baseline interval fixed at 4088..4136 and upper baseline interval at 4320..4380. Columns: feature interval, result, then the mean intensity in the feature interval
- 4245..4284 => 4.3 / 14.1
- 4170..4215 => 5.0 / 15.9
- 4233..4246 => 1.2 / 15.1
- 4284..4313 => 2.9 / 13.4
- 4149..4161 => -0.7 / 20.1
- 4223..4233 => 1.2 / 14.8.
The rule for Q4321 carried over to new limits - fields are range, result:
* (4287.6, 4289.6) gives 13.4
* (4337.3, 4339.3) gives 11.9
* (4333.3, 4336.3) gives 13.8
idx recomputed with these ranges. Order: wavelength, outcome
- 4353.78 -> 14.3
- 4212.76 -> 14.6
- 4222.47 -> 15.9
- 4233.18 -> 14.7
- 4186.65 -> 18.6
